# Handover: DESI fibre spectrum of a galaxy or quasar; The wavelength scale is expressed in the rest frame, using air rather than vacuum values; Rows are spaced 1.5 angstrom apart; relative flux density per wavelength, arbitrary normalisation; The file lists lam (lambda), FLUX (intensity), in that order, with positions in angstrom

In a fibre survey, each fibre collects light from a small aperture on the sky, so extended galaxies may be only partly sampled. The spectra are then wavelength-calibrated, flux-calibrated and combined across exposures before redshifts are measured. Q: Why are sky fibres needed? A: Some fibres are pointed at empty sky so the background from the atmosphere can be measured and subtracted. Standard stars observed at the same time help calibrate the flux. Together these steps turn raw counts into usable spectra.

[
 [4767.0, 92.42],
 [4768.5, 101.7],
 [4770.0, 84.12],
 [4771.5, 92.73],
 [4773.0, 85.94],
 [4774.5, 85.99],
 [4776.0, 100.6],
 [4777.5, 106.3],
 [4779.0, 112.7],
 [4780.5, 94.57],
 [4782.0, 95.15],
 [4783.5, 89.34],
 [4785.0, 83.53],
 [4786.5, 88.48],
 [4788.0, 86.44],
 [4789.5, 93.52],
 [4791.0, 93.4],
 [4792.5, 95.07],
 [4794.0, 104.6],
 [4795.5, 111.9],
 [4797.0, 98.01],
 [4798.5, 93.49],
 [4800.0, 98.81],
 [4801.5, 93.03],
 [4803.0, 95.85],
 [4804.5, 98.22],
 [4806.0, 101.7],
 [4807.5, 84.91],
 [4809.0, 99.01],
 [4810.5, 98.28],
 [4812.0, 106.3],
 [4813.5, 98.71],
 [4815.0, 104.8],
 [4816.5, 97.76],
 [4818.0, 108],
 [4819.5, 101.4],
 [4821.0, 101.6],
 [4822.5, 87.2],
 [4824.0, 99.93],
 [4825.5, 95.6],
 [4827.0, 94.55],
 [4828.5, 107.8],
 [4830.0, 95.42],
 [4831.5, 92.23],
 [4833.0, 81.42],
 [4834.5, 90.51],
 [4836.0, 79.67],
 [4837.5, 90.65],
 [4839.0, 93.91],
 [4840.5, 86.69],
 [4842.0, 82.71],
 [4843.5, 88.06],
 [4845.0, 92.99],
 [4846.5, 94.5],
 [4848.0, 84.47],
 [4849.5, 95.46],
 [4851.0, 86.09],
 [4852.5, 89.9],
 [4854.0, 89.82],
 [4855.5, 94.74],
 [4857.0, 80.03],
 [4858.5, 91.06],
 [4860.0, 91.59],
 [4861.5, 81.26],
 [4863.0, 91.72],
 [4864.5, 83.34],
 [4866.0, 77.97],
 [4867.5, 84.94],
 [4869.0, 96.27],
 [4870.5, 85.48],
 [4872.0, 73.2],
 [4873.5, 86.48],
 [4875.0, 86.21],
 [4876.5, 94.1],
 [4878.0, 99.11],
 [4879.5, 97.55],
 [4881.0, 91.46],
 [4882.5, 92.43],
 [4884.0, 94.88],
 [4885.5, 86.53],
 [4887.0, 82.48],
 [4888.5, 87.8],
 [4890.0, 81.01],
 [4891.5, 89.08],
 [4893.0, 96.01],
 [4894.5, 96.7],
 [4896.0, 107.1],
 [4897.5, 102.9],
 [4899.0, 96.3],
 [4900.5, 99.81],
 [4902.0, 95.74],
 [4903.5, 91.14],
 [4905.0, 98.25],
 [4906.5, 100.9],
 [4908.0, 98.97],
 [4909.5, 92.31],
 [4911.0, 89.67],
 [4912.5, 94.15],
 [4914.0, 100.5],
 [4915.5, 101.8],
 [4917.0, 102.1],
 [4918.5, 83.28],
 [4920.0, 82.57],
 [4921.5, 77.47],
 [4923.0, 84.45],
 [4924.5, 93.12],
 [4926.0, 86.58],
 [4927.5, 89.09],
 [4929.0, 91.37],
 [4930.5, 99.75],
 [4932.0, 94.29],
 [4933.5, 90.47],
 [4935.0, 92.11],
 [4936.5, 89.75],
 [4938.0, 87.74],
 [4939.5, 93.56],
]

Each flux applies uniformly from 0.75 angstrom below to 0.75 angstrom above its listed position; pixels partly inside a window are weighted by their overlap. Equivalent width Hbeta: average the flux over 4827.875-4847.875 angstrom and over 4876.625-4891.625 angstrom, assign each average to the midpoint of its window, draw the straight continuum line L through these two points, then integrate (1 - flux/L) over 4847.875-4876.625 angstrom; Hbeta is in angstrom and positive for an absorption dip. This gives 1.0 angstrom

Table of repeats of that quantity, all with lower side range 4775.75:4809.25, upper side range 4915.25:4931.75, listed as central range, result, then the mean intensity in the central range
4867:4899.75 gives 0.2 angstrom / 91.3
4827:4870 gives 2.0 angstrom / 89.2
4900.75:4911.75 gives -0.6 angstrom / 95.5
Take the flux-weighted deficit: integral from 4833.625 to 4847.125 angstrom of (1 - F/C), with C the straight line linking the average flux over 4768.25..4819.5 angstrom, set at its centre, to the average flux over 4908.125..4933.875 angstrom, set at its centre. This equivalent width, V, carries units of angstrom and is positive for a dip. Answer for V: 0.9 angstrom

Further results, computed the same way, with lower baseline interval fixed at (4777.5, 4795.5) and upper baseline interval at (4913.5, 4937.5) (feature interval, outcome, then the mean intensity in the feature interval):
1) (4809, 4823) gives -0.9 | 101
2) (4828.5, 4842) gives 0.6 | 89.5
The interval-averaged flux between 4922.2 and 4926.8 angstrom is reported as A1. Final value 87.9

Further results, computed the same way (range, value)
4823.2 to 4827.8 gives 96.7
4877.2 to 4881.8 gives 96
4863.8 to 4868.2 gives 82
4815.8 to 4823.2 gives 99.3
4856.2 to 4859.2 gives 85.6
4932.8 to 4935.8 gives 91.3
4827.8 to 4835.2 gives 93.4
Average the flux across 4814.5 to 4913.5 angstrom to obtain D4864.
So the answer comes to 92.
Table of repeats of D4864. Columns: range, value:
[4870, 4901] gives 91.7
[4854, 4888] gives 88.3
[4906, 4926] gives 92.1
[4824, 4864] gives 90.3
